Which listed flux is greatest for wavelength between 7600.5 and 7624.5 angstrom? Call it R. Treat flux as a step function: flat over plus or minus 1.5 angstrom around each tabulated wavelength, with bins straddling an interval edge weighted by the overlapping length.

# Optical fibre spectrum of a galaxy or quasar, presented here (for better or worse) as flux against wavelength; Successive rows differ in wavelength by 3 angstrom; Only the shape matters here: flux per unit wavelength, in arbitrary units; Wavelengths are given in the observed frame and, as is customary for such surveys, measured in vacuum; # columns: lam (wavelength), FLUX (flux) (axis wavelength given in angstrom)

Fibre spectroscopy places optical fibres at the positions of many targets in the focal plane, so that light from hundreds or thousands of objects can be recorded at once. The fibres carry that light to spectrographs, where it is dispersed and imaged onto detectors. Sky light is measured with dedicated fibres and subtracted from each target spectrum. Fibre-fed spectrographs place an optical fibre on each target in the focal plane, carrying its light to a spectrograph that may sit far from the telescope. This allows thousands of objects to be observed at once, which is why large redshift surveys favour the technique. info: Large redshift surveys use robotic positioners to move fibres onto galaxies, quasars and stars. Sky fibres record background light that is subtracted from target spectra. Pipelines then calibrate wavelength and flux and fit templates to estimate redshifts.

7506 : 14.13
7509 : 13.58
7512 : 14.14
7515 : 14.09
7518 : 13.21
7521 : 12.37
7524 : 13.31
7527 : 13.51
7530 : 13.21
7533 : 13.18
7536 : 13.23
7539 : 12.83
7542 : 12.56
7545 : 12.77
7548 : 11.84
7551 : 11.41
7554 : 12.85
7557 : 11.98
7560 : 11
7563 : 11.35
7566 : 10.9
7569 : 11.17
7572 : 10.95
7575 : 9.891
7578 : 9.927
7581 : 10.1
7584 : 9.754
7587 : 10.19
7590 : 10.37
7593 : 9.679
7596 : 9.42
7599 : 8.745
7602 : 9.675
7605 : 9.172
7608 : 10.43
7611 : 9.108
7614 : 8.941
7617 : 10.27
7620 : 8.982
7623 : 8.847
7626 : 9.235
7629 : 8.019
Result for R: 10.43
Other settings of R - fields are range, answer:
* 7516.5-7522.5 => 13.21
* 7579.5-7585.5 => 10.1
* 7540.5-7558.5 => 12.85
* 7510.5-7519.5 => 14.14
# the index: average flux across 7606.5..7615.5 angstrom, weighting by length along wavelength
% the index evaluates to 9.49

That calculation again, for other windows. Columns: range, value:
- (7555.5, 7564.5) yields 11.4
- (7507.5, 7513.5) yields 13.9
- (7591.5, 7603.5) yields 9.38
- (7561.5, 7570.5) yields 11.1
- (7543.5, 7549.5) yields 12.3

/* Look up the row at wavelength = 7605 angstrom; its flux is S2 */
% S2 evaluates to 9.172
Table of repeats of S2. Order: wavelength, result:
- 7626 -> 9.235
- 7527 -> 13.51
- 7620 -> 8.982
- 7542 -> 12.56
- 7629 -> 8.019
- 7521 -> 12.37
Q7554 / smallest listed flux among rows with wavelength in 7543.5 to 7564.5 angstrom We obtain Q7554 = 11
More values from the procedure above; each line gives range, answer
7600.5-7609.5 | 9.172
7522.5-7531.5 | 13.21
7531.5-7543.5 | 12.56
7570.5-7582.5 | 9.891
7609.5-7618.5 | 8.941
